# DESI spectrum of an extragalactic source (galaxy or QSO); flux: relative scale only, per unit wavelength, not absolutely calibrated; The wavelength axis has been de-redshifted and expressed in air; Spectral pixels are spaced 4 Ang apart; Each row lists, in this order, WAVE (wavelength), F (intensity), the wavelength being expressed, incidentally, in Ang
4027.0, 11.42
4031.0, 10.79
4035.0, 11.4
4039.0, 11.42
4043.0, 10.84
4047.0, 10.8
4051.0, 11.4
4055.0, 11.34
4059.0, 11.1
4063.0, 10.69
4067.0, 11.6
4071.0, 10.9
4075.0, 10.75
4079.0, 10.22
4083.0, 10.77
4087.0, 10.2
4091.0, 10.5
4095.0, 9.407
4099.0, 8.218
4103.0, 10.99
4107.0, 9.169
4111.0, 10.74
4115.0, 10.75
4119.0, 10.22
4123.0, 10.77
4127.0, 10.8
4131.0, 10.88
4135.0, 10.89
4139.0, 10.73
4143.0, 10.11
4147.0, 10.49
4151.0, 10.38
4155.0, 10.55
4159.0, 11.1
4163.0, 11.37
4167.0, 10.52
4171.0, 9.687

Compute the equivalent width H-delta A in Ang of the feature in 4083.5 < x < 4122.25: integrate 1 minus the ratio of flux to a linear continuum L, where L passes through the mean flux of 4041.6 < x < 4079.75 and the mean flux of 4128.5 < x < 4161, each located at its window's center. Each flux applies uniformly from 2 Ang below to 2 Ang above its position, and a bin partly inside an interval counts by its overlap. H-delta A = 2.7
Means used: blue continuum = 11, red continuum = 10.6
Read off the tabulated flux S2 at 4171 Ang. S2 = 9.687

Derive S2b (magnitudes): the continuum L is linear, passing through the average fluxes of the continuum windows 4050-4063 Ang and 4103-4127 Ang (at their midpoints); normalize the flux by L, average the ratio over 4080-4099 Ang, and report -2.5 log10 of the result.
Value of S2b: 0.08 mag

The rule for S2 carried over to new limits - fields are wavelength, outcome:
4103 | 10.99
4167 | 10.52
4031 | 10.79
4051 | 11.4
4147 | 10.49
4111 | 10.74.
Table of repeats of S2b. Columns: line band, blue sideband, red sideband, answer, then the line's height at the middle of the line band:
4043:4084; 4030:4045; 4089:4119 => -0.03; 10.7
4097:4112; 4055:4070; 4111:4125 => 0.11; 10.7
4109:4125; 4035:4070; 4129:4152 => 0.01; 10.7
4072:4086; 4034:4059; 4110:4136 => 0.04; 11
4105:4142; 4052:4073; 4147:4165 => 0.04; 10.9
